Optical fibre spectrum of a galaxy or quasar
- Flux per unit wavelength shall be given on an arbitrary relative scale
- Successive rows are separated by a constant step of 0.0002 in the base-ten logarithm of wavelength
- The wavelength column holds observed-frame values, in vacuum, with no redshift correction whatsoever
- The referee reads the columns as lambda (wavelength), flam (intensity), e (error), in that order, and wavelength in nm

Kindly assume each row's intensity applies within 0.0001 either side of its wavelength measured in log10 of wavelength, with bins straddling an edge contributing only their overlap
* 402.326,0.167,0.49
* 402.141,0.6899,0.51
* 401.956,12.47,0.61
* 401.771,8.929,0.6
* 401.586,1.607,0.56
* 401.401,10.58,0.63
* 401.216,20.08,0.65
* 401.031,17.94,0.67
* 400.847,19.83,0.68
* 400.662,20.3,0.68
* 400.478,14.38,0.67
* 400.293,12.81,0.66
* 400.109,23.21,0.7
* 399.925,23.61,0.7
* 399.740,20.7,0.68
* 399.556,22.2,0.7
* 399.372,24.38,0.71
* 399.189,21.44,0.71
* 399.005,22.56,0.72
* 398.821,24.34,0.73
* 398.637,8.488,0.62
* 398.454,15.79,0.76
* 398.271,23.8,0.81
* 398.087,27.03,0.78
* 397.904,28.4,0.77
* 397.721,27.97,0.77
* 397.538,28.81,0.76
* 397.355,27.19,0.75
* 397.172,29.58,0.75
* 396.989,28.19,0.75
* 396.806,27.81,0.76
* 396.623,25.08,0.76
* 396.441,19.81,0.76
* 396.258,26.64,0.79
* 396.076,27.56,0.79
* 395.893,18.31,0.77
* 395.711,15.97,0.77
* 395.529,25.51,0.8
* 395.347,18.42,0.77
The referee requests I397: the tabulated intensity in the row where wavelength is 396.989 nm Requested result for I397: 28.19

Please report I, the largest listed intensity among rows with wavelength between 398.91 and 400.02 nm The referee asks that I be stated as 24.38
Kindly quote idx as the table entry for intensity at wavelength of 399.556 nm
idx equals 22.2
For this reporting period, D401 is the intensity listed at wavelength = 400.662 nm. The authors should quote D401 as 20.3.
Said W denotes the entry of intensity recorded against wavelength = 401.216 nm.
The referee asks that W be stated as 20.08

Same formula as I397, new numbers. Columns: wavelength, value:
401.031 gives 17.94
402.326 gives 0.167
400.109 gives 23.21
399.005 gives 22.56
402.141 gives 0.6899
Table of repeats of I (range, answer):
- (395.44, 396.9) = 27.81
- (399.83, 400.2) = 23.61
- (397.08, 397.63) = 29.58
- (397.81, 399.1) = 28.4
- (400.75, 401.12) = 19.83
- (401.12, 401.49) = 20.08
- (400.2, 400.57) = 14.38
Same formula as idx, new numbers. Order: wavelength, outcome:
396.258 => 26.64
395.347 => 18.42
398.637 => 8.488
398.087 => 27.03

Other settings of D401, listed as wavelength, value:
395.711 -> 15.97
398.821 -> 24.34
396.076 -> 27.56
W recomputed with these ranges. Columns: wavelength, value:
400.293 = 12.81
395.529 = 25.51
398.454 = 15.79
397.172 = 29.58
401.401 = 10.58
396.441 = 19.81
